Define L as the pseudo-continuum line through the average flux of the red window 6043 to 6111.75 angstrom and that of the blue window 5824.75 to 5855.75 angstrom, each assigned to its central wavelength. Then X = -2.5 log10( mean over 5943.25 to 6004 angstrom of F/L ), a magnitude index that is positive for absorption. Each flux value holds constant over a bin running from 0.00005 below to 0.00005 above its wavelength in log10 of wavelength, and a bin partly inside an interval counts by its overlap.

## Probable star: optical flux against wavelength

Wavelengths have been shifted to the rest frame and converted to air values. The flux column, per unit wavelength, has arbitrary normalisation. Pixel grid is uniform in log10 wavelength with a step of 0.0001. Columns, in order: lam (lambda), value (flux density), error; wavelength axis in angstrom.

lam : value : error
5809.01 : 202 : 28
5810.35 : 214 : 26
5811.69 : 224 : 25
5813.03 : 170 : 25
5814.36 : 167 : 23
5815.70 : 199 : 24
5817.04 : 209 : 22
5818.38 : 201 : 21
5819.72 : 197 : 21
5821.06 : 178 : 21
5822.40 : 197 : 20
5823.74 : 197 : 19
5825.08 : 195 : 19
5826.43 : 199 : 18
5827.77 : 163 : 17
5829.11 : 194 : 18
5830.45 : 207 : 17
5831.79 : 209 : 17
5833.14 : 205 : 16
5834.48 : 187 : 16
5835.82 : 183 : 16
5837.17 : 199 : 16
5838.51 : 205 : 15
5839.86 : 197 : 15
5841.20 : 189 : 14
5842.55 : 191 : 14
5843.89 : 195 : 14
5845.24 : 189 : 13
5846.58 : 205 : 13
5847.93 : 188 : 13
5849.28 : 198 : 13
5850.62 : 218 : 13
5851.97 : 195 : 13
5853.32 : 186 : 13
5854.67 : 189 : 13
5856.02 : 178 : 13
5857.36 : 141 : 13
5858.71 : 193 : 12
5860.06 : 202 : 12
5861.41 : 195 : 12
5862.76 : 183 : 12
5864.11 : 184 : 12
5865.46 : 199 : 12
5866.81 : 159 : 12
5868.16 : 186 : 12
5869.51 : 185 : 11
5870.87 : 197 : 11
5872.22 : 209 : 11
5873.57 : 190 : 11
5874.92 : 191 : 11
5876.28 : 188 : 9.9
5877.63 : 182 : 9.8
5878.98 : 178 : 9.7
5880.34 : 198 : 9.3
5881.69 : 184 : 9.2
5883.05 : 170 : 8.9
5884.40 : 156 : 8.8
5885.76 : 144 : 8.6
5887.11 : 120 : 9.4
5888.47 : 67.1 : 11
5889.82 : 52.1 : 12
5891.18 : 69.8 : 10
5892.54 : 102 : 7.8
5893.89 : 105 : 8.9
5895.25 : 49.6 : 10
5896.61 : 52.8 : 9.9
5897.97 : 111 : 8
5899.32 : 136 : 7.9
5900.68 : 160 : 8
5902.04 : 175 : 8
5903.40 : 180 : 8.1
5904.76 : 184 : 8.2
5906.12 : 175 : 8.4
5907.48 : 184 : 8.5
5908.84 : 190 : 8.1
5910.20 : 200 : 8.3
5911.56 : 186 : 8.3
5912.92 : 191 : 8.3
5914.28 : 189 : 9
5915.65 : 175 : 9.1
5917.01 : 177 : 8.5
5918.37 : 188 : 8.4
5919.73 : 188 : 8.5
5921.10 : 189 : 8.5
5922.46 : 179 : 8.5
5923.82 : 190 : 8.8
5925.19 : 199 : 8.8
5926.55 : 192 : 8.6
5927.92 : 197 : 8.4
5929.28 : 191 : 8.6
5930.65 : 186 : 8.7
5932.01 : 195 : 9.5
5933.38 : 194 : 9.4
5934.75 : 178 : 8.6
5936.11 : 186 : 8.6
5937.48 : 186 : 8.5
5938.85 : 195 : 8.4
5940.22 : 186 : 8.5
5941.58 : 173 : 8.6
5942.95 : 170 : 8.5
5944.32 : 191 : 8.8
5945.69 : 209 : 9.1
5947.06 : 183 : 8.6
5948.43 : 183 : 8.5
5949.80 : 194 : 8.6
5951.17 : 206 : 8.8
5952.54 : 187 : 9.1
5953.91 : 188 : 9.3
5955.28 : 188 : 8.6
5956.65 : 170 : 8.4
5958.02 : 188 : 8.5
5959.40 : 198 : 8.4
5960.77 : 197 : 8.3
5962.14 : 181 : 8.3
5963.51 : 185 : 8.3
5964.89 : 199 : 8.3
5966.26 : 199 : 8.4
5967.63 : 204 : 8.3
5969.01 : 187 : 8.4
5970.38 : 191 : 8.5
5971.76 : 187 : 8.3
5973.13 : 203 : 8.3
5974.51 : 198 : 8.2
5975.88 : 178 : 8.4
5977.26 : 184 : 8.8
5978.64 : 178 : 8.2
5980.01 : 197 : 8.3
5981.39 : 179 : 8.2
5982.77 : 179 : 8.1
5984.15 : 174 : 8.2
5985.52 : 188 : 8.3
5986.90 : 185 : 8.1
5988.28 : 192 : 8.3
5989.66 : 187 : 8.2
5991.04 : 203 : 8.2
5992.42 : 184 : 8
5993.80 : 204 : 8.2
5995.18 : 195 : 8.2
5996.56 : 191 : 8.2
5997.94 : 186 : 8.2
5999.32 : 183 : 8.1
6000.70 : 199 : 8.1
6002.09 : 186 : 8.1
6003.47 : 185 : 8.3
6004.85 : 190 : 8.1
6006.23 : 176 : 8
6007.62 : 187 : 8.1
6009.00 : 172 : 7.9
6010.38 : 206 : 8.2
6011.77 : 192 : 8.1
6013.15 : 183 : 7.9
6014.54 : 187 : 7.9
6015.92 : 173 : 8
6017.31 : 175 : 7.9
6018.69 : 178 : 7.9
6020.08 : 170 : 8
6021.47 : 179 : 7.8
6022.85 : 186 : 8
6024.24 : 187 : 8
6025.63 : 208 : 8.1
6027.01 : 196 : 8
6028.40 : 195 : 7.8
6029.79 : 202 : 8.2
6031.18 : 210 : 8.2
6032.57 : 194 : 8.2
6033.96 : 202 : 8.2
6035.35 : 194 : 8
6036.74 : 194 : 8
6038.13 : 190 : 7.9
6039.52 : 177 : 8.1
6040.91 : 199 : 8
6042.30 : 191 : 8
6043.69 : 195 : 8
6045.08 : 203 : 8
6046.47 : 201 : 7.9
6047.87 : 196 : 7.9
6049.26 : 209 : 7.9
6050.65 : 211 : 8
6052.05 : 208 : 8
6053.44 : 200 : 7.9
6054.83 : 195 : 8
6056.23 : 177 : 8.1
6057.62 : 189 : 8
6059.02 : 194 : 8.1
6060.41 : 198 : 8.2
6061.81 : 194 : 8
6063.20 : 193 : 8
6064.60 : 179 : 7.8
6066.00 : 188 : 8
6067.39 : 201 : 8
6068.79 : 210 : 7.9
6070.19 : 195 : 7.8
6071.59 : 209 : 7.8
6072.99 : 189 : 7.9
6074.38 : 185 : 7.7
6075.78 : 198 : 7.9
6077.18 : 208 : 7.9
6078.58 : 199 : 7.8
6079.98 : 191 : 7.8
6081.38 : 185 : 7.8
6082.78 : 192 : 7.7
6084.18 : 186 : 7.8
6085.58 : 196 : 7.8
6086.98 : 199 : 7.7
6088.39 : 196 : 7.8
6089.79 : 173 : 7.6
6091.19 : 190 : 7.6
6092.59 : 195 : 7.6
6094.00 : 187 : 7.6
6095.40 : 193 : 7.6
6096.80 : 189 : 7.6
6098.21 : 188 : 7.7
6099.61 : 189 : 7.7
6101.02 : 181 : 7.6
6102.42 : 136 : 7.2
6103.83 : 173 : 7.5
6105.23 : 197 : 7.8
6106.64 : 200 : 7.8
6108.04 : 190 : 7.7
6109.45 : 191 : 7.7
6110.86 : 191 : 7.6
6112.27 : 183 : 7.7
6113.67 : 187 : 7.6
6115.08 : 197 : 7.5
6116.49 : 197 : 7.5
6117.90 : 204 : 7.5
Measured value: 0.02 mag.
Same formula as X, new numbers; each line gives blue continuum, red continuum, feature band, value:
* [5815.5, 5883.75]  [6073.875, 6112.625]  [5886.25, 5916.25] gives 0.34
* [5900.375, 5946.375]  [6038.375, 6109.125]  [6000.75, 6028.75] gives 0.02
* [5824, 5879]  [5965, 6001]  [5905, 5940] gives 0.01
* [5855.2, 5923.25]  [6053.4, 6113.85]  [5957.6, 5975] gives -0.12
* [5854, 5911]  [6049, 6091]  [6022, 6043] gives -0.04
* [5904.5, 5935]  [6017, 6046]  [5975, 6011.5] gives 0.02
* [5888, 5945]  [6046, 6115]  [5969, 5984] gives -0.08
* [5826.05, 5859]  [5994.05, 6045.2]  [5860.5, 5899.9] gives 0.27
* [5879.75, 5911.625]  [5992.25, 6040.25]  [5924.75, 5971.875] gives -0.18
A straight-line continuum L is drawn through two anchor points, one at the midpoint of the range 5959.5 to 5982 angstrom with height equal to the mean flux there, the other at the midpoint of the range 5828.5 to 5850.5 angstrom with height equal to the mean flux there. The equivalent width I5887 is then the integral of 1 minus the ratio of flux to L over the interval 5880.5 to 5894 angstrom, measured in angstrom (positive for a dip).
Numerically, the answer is 5.1 angstrom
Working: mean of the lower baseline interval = 197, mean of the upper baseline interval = 191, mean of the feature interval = 121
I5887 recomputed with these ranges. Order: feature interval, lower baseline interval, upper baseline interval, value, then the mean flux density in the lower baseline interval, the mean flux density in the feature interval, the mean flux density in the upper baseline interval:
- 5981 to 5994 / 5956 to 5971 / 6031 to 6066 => 0.3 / 191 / 187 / 195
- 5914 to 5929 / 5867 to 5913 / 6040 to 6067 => -2.4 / 154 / 188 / 196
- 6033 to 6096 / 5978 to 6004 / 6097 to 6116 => -2.8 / 188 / 195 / 185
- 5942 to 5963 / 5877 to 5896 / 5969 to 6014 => -3.0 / 127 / 189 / 188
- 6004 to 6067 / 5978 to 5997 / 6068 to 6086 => 0.2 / 188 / 192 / 196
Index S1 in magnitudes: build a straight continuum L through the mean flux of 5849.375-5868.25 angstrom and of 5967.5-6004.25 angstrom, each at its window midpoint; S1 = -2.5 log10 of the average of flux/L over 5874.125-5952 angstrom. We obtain 0.12 mag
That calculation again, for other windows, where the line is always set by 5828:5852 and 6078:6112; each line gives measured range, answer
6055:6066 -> -0.002 mag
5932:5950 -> 0.037 mag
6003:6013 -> 0.023 mag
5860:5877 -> 0.037 mag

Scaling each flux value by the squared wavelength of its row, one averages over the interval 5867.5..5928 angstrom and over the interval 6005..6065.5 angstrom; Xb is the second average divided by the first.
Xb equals 1.2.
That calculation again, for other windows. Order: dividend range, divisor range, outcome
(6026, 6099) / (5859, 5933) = 1.23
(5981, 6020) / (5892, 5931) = 1.15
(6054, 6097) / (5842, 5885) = 1.10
